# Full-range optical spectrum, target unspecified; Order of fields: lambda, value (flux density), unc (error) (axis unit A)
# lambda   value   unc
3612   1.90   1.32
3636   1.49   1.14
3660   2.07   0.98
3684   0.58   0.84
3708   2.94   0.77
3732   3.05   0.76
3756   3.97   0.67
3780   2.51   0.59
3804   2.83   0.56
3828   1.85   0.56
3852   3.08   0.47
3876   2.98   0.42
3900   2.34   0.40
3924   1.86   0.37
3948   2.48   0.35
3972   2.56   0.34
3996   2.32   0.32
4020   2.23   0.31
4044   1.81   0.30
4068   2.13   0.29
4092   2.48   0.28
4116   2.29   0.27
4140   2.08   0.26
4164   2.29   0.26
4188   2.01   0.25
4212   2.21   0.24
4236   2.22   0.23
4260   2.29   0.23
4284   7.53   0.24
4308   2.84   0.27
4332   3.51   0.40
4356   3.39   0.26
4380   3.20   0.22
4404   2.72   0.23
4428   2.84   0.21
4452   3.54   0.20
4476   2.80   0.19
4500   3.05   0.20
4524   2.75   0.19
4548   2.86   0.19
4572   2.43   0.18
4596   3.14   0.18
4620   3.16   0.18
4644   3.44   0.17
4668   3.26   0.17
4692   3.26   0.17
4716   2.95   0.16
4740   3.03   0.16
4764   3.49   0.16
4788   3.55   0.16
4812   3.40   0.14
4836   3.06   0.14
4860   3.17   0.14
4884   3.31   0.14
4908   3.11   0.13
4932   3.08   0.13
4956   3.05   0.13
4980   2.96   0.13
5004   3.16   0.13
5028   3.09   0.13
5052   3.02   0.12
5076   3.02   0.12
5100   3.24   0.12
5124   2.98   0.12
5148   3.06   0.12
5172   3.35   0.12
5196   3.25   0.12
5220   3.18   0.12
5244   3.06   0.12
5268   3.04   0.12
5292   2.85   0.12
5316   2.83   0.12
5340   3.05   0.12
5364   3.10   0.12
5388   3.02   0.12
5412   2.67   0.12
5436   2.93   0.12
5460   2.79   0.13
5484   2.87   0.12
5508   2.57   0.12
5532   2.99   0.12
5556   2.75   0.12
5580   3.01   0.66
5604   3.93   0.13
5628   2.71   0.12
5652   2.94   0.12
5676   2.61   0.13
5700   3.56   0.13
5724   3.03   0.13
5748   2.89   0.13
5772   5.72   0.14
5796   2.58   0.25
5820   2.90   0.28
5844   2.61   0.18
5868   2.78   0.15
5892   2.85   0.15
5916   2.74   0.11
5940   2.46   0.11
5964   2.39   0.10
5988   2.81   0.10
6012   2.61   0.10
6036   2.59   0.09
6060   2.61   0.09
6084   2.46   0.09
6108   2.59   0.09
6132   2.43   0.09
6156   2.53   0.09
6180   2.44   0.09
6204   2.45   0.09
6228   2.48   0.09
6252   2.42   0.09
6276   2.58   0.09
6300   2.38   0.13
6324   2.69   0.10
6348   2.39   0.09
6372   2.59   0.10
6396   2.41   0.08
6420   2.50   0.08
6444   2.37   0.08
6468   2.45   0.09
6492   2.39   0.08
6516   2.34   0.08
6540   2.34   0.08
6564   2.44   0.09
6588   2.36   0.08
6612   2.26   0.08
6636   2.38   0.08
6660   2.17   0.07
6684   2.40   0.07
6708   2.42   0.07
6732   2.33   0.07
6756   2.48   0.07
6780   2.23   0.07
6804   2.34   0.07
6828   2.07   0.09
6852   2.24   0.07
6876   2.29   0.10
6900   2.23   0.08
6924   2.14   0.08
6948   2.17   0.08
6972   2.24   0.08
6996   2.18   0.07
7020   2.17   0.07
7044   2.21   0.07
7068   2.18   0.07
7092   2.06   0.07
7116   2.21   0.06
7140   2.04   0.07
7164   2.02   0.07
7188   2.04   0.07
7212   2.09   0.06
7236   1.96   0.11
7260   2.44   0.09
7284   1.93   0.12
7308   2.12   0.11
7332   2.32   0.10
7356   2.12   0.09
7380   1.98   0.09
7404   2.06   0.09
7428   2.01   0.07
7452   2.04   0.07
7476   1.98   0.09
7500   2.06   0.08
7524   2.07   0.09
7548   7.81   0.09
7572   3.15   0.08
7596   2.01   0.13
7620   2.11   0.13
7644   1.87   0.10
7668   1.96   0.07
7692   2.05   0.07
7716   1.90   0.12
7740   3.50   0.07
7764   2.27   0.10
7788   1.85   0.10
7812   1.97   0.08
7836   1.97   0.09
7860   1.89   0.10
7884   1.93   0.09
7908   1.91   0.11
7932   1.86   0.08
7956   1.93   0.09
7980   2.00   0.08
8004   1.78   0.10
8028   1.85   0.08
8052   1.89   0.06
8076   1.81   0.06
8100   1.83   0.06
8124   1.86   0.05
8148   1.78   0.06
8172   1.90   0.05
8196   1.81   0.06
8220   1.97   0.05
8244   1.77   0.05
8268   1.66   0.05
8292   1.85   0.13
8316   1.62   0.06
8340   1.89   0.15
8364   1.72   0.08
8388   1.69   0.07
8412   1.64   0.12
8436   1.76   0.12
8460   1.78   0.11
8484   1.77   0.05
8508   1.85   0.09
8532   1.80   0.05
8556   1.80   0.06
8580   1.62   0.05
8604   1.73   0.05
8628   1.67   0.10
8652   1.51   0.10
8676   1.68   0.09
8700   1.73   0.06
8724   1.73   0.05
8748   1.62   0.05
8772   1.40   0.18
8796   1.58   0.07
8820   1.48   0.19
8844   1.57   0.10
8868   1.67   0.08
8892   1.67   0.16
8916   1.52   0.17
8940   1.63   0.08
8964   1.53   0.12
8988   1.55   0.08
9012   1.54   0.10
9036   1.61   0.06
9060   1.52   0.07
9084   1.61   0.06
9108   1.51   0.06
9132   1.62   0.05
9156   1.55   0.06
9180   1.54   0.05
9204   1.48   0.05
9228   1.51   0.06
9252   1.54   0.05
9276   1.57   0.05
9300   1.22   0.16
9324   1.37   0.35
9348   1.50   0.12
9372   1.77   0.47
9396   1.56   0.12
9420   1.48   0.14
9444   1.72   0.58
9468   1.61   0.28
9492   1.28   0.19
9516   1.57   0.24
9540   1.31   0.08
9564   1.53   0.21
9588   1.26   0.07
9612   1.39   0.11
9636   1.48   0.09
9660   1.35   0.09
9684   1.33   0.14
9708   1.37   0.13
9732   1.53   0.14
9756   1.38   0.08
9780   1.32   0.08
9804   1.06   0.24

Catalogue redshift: 0.151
